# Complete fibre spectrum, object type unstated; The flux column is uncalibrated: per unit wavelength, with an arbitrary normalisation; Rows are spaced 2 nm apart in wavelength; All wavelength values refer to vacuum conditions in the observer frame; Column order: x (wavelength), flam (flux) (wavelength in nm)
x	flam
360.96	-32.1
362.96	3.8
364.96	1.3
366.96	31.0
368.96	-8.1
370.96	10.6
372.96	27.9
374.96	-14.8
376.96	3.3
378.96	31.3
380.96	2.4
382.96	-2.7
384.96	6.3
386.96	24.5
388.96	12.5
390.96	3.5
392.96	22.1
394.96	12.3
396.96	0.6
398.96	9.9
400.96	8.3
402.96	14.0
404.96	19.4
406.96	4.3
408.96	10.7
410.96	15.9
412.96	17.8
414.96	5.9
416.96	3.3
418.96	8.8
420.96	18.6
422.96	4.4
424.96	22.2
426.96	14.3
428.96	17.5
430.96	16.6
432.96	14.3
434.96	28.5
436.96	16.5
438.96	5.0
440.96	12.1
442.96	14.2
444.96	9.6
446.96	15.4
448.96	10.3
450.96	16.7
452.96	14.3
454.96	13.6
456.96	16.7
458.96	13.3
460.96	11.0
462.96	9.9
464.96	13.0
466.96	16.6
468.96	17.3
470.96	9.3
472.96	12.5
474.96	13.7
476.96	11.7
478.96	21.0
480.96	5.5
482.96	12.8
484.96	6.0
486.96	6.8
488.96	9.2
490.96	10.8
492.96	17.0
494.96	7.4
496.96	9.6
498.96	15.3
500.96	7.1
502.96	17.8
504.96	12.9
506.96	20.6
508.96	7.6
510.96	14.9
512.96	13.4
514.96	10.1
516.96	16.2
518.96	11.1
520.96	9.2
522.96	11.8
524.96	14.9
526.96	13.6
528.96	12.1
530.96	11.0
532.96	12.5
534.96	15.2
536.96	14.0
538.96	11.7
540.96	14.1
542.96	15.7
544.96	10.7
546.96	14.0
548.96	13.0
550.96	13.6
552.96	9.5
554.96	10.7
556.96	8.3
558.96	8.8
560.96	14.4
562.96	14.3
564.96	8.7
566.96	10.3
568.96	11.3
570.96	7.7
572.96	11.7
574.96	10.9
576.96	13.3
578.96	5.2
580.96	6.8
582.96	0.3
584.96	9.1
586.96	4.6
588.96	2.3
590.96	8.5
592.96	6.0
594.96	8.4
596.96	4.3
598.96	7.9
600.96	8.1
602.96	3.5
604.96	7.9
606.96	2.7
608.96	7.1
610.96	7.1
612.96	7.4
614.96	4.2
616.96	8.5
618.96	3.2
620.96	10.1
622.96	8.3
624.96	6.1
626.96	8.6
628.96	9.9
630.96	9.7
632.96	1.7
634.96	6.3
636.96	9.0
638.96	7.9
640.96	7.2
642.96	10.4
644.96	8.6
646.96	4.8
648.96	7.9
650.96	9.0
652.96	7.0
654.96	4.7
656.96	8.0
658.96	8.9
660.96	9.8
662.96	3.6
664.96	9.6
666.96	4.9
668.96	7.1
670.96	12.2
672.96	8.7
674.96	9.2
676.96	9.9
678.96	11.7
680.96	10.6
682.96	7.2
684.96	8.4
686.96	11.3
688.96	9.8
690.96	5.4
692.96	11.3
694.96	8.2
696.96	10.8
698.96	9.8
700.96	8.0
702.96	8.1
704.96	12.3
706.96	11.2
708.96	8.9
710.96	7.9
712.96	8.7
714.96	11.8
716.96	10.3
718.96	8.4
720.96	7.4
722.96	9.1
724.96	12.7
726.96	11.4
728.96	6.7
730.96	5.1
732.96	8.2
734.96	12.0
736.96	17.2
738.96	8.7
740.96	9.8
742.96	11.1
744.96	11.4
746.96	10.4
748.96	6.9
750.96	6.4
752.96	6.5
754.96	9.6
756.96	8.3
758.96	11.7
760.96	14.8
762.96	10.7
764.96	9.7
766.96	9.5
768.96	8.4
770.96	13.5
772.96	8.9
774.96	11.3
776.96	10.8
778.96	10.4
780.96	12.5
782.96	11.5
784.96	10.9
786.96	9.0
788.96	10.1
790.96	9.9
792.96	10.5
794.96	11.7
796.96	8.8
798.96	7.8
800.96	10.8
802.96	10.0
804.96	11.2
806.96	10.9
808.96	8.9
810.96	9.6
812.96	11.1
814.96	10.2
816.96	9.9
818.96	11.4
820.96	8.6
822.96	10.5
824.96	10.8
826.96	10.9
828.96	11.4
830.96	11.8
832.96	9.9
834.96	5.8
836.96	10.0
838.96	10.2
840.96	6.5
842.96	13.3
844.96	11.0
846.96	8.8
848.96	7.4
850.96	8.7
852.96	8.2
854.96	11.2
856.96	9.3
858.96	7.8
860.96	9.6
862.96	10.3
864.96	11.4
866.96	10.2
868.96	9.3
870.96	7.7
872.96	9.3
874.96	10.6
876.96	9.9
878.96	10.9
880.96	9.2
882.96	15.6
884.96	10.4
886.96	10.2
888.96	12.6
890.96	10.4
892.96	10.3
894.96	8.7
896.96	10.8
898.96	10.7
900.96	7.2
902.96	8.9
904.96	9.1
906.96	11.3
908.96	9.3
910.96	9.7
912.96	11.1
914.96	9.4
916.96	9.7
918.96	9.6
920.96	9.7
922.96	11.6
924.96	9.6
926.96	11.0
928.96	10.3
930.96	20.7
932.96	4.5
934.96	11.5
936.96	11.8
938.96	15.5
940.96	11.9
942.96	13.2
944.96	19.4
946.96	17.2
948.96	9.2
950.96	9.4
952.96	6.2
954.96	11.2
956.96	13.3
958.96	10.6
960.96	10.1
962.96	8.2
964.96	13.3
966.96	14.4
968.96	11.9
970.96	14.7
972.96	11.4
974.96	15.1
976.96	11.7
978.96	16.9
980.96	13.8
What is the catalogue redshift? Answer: 0.68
